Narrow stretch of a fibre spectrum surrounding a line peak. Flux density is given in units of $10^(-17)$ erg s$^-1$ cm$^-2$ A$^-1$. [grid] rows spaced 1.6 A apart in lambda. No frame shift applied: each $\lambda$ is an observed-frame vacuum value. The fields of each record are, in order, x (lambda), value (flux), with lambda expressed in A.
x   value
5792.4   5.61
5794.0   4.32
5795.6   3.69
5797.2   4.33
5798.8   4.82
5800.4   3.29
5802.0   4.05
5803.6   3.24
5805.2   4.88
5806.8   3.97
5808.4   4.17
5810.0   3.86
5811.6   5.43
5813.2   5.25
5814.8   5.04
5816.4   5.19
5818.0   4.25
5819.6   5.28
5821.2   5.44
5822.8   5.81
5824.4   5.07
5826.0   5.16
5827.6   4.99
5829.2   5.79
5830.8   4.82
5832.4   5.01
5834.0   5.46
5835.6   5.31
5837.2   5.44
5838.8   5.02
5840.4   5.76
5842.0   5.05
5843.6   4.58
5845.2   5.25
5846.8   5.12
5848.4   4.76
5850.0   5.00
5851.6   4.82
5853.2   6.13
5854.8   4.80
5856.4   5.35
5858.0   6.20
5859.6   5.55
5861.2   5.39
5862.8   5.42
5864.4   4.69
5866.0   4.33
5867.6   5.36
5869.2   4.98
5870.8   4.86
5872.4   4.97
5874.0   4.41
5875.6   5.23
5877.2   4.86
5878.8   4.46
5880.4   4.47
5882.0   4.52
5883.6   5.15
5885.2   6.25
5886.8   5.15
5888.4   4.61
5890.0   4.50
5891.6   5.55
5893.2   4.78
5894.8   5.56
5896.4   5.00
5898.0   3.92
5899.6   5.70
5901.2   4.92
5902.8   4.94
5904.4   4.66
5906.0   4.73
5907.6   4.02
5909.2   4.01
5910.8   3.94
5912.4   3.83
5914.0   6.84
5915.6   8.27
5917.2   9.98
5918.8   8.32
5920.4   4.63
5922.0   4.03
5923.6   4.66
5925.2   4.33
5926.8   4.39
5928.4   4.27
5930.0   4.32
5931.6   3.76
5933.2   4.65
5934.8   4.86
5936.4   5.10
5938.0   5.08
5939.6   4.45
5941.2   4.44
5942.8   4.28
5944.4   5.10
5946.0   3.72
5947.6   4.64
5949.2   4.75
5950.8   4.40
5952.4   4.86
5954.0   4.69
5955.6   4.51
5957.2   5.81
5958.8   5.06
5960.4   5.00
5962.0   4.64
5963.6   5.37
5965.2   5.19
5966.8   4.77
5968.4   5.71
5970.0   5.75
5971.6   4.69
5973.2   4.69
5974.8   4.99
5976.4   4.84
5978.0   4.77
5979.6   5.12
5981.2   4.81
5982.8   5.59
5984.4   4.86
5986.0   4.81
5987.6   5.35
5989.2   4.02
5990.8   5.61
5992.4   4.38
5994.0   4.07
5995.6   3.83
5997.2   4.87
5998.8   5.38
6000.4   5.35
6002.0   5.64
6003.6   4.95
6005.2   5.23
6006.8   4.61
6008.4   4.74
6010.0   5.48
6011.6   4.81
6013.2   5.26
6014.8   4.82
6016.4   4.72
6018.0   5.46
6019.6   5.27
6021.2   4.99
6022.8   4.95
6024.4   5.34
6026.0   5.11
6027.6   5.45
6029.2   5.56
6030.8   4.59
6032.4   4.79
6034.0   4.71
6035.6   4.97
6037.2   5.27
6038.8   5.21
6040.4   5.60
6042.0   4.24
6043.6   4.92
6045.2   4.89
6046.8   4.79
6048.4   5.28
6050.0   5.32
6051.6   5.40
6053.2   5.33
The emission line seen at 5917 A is H-beta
